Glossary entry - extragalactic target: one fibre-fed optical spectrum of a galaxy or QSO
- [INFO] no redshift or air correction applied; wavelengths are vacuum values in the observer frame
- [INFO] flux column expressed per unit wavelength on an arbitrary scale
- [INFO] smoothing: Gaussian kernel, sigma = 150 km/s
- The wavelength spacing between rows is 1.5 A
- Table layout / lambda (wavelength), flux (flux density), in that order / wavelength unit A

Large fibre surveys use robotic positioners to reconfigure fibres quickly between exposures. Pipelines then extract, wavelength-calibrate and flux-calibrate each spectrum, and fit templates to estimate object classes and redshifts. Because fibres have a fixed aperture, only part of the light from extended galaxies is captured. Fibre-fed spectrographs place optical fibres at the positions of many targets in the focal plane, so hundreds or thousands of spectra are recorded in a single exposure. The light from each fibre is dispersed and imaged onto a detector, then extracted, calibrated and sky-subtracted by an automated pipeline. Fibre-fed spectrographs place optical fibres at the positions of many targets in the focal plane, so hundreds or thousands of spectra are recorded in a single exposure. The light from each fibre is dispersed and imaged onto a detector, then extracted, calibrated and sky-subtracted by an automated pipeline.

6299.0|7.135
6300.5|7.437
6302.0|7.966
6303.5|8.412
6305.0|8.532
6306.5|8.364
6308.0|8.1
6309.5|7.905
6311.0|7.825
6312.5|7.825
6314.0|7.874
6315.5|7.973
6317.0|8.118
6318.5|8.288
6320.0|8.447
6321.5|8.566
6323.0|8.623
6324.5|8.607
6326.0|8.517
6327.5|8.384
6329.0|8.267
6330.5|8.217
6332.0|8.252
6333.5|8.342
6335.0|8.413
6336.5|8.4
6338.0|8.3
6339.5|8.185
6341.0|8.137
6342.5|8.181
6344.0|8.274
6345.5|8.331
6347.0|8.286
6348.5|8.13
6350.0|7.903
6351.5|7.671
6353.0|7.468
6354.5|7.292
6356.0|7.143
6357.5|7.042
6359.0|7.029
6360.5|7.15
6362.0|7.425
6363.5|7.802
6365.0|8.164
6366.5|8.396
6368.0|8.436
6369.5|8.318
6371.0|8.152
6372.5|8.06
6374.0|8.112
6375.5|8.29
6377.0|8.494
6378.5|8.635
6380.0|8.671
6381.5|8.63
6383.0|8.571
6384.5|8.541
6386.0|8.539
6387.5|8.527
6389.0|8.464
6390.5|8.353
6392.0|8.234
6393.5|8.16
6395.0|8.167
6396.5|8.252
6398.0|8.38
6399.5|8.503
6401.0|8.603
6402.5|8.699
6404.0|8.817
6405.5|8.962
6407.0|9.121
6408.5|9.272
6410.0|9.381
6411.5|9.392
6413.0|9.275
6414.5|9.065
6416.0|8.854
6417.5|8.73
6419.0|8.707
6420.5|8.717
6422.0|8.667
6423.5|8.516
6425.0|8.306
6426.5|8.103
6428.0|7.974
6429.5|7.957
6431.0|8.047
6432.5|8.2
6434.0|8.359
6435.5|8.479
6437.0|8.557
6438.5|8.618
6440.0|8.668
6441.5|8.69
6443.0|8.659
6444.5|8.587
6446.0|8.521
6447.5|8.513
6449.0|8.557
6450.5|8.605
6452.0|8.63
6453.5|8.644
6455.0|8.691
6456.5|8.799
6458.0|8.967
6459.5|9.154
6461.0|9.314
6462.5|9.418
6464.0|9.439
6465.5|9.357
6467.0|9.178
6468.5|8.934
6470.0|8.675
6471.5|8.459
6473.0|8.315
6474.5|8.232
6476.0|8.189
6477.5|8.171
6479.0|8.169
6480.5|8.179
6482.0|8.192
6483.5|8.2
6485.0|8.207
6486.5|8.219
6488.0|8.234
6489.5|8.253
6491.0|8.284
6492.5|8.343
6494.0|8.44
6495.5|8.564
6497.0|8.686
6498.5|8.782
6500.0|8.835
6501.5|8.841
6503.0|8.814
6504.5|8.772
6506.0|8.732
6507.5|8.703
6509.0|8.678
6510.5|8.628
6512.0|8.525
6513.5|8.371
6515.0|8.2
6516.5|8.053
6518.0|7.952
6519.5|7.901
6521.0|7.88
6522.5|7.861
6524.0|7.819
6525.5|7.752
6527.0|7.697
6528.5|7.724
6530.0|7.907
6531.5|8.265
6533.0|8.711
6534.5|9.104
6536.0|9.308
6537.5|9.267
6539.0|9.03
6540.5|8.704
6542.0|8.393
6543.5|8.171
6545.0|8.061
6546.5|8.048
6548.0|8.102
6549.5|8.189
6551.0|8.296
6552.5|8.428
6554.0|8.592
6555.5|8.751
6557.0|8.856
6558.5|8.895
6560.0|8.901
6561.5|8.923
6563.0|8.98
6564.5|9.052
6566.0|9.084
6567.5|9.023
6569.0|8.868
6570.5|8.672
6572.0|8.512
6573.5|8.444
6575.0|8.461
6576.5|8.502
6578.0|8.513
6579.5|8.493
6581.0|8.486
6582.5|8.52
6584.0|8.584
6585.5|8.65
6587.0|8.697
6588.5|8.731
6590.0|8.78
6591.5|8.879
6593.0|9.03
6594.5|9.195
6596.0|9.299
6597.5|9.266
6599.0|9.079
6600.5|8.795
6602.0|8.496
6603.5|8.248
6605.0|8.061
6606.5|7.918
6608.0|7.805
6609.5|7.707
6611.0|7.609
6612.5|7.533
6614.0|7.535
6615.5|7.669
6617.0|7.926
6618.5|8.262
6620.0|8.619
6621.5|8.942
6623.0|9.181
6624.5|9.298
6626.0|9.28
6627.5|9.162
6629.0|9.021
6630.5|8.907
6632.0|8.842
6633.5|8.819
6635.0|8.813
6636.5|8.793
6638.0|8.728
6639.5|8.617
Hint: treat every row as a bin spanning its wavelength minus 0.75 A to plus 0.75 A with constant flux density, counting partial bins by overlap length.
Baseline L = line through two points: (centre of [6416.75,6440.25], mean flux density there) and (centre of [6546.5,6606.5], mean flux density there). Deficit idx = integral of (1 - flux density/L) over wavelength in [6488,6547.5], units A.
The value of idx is 1.1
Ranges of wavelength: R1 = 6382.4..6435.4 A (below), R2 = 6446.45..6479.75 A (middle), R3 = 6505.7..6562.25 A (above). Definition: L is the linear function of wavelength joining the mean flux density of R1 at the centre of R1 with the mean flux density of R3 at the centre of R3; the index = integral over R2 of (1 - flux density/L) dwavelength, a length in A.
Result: -0.9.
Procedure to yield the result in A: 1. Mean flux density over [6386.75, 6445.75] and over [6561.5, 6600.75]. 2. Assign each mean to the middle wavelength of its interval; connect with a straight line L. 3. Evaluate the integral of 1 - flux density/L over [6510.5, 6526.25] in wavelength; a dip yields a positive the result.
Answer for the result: 1.19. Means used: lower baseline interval 8.59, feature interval 8.06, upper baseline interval 8.79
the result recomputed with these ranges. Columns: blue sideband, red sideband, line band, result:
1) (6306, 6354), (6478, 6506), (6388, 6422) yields -1.7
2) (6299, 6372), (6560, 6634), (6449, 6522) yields -1.6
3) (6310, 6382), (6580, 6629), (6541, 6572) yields -0.5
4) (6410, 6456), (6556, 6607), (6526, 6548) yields 0.6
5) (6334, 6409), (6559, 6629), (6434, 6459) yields -0.8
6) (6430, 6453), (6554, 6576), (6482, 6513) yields 0.4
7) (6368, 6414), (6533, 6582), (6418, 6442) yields 0.5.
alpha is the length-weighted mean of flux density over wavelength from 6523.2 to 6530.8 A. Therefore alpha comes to 7.78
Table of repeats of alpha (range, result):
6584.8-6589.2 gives 8.69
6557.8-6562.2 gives 8.91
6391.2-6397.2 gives 8.2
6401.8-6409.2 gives 8.97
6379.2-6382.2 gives 8.65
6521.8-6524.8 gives 7.84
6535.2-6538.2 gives 9.28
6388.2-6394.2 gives 8.31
